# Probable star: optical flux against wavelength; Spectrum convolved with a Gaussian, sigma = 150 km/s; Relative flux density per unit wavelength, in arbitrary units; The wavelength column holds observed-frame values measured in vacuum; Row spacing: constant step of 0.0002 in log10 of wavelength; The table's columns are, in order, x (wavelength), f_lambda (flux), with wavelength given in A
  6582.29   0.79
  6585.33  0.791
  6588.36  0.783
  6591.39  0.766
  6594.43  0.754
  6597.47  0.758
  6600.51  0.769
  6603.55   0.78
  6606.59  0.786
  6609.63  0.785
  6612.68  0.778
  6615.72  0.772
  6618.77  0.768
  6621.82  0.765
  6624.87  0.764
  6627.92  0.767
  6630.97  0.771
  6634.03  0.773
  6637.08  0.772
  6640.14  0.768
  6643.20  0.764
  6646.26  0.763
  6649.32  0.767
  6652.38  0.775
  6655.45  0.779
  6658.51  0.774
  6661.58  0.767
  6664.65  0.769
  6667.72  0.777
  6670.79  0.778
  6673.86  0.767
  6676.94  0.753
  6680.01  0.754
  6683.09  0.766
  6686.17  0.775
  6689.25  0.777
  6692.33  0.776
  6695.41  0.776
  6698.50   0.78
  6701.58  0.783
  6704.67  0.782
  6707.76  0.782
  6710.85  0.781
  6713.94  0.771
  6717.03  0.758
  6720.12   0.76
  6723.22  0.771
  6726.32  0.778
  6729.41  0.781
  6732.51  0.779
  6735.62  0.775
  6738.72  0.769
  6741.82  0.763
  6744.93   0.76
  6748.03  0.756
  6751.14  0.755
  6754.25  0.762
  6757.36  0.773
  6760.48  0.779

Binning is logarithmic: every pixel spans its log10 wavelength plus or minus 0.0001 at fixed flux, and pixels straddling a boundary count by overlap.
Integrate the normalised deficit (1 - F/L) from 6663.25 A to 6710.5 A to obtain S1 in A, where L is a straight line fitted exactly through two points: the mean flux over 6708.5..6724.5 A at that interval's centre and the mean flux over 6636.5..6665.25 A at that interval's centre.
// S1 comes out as -0.2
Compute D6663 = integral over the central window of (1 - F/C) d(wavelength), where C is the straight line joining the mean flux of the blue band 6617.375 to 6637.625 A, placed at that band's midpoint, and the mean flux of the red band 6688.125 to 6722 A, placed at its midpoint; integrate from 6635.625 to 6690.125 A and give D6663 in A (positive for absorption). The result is 0.2 A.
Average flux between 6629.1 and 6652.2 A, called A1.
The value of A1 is 0.769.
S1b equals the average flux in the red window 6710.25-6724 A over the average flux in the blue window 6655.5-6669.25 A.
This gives 1.0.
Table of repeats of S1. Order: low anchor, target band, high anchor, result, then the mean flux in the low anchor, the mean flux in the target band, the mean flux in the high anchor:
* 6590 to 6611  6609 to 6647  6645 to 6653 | 0.0 A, 0.771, 0.77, 0.768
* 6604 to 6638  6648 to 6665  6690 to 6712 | 0.1 A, 0.773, 0.772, 0.78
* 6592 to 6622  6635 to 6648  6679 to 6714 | 0.1 A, 0.771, 0.767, 0.776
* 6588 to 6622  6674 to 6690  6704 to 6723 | 0.2 A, 0.772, 0.764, 0.772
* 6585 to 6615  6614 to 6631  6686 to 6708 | 0.2 A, 0.774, 0.768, 0.779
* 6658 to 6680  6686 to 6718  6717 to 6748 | -0.3 A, 0.768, 0.777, 0.769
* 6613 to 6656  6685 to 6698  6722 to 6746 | -0.1 A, 0.769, 0.776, 0.772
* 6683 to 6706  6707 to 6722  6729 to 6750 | 0.1 A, 0.777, 0.77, 0.768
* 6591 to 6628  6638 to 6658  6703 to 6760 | 0.0 A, 0.77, 0.77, 0.77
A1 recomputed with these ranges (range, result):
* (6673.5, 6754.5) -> 0.77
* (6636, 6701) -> 0.77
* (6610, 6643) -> 0.77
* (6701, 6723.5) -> 0.773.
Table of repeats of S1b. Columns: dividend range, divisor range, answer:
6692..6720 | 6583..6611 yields 1.00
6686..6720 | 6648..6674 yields 1.00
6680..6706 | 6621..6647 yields 1.01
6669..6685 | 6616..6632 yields 1.00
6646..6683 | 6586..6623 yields 0.99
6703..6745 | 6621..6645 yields 1.01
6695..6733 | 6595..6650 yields 1.01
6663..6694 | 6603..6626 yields 0.99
